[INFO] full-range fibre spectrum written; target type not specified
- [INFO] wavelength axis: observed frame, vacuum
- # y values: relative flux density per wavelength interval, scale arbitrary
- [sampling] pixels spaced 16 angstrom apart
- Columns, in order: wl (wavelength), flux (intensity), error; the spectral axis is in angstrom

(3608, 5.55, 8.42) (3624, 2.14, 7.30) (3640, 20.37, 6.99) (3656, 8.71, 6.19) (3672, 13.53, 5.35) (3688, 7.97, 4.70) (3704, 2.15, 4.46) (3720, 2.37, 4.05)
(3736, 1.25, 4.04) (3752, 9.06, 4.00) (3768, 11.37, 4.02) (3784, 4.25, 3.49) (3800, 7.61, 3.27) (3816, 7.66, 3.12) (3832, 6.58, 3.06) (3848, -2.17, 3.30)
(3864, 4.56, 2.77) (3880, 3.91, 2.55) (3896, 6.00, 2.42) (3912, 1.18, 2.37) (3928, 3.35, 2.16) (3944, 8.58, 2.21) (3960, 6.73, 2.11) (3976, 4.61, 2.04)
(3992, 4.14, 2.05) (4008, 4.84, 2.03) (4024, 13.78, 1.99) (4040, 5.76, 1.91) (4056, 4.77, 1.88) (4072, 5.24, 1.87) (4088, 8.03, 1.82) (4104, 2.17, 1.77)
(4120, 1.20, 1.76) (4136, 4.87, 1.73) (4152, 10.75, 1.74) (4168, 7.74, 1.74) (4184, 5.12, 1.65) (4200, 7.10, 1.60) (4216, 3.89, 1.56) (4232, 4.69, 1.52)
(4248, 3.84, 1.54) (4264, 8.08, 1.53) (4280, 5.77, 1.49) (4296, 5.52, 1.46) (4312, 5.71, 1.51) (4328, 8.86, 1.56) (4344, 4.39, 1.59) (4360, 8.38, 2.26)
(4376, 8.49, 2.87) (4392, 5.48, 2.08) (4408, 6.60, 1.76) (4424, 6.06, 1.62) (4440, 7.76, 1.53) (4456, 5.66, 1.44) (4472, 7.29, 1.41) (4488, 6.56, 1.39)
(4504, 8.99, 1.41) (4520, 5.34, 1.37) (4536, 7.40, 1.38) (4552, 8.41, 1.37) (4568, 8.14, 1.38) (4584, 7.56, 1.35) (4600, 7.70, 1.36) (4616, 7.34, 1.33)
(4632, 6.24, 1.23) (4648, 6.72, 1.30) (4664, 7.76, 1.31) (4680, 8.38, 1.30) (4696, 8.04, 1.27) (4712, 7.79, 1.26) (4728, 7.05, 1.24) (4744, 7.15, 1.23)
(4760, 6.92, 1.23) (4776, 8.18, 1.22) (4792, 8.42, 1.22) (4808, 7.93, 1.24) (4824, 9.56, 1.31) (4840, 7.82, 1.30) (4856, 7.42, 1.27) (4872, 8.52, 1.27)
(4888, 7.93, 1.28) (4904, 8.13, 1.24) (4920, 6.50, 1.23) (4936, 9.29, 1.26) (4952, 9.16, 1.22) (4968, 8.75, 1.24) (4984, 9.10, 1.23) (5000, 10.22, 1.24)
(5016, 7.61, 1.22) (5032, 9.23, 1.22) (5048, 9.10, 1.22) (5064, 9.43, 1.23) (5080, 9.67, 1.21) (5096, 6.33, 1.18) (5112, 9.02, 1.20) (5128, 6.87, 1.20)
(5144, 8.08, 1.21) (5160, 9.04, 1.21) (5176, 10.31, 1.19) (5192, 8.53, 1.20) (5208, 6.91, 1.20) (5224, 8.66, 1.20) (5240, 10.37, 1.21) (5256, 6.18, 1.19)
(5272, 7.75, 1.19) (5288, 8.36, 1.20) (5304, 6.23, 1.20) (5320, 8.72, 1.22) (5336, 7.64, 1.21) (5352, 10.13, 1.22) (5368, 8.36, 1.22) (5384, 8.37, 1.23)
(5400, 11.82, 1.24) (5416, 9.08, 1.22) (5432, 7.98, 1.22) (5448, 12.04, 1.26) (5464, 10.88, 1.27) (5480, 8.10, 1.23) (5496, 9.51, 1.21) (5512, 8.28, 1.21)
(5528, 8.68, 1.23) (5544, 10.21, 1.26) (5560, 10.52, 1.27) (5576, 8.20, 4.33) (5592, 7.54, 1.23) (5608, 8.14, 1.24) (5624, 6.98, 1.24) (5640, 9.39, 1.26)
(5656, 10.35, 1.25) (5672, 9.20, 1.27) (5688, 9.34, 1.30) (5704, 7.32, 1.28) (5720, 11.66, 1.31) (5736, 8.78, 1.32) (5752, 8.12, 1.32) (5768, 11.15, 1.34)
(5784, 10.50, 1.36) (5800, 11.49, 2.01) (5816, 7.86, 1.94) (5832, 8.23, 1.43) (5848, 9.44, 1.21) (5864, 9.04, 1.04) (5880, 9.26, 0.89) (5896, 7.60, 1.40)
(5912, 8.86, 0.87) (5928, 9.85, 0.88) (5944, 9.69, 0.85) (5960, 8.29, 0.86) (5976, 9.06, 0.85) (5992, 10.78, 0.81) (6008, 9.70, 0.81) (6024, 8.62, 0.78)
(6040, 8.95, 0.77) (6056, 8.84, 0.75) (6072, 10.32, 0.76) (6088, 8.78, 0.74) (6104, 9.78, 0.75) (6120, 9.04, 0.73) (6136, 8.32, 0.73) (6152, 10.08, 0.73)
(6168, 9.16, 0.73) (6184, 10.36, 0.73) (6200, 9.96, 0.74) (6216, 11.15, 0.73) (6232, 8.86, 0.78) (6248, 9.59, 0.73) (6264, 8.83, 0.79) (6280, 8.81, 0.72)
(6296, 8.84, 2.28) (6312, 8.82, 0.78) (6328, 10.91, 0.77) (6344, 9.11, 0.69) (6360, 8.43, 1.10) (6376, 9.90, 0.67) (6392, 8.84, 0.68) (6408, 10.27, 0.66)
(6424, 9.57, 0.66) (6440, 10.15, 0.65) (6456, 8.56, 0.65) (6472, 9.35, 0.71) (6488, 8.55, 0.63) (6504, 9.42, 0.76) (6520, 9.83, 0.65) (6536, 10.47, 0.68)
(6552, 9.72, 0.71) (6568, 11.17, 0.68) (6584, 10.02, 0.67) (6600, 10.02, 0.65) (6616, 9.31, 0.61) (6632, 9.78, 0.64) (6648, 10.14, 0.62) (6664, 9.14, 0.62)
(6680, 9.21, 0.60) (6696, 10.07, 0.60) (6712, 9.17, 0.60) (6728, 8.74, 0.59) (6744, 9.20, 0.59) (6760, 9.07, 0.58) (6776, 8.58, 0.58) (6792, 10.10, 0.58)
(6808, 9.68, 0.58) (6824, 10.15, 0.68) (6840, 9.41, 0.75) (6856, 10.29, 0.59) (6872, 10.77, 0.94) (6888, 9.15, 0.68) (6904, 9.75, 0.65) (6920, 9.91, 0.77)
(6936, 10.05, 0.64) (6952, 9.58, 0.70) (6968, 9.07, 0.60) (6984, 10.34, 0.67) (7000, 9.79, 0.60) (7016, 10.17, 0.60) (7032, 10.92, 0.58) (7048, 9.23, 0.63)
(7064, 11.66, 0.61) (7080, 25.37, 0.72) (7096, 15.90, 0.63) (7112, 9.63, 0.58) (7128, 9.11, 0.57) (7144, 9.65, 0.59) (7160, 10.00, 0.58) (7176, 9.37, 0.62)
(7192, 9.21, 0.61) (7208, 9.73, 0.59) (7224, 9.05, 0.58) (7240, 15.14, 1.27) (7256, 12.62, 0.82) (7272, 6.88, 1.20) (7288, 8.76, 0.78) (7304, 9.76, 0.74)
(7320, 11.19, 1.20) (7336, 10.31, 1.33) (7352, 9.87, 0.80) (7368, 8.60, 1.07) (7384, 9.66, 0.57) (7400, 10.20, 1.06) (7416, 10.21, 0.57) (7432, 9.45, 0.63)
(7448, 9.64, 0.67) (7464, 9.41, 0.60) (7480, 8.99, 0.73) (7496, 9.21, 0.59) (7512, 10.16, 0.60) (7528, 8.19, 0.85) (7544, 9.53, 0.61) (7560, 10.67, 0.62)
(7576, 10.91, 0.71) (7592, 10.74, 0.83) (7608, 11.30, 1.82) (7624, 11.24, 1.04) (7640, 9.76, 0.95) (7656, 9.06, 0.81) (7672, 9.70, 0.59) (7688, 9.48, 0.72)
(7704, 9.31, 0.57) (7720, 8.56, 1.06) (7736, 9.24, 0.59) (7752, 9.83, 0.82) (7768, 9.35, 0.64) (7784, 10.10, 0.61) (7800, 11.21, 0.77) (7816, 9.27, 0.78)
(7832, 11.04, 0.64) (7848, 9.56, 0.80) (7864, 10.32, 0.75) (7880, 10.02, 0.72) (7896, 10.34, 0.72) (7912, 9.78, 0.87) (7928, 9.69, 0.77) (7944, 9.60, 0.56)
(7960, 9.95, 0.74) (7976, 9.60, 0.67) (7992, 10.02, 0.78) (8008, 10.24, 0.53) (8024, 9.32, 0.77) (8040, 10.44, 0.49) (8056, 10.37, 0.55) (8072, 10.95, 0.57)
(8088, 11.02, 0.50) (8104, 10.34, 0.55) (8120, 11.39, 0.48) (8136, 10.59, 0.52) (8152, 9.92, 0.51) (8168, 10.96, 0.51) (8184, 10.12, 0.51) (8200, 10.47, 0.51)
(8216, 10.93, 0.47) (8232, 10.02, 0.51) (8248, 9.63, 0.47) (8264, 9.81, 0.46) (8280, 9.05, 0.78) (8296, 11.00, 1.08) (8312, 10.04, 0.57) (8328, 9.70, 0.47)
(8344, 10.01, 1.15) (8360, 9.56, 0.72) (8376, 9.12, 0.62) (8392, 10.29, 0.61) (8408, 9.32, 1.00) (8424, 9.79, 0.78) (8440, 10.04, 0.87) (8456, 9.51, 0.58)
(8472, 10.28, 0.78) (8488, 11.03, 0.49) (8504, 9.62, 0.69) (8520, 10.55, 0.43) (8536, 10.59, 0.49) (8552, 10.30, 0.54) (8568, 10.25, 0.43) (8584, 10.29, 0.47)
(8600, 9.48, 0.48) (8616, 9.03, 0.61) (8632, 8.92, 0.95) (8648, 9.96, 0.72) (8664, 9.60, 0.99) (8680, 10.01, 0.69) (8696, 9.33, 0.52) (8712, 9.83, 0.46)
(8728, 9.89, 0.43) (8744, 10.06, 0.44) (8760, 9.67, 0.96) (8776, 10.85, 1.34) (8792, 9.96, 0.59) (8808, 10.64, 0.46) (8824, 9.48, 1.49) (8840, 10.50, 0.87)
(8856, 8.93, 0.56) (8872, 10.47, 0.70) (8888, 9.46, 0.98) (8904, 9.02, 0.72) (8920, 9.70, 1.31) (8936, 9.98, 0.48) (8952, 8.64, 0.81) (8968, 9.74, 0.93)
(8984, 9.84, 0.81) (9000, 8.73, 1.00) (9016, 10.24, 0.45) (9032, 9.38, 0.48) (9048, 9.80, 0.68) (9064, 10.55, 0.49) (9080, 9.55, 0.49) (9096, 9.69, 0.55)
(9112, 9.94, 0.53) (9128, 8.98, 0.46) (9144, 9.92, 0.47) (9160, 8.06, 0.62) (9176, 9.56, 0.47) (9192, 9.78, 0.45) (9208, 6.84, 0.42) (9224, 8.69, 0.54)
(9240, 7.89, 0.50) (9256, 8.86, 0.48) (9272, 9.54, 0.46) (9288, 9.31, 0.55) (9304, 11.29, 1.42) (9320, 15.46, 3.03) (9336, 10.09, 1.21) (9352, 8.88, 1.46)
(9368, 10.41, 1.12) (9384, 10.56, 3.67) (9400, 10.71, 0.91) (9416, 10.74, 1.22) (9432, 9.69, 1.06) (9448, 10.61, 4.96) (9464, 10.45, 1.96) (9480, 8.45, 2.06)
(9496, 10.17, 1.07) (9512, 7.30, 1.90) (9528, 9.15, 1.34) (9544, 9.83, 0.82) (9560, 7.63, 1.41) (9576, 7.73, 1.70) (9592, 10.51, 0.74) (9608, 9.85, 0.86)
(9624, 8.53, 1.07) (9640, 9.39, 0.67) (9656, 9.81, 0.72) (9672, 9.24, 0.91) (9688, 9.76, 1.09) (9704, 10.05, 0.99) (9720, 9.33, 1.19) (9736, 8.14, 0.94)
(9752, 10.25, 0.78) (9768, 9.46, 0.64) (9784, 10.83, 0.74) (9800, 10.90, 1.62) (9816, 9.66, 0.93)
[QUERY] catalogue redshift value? 0.078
